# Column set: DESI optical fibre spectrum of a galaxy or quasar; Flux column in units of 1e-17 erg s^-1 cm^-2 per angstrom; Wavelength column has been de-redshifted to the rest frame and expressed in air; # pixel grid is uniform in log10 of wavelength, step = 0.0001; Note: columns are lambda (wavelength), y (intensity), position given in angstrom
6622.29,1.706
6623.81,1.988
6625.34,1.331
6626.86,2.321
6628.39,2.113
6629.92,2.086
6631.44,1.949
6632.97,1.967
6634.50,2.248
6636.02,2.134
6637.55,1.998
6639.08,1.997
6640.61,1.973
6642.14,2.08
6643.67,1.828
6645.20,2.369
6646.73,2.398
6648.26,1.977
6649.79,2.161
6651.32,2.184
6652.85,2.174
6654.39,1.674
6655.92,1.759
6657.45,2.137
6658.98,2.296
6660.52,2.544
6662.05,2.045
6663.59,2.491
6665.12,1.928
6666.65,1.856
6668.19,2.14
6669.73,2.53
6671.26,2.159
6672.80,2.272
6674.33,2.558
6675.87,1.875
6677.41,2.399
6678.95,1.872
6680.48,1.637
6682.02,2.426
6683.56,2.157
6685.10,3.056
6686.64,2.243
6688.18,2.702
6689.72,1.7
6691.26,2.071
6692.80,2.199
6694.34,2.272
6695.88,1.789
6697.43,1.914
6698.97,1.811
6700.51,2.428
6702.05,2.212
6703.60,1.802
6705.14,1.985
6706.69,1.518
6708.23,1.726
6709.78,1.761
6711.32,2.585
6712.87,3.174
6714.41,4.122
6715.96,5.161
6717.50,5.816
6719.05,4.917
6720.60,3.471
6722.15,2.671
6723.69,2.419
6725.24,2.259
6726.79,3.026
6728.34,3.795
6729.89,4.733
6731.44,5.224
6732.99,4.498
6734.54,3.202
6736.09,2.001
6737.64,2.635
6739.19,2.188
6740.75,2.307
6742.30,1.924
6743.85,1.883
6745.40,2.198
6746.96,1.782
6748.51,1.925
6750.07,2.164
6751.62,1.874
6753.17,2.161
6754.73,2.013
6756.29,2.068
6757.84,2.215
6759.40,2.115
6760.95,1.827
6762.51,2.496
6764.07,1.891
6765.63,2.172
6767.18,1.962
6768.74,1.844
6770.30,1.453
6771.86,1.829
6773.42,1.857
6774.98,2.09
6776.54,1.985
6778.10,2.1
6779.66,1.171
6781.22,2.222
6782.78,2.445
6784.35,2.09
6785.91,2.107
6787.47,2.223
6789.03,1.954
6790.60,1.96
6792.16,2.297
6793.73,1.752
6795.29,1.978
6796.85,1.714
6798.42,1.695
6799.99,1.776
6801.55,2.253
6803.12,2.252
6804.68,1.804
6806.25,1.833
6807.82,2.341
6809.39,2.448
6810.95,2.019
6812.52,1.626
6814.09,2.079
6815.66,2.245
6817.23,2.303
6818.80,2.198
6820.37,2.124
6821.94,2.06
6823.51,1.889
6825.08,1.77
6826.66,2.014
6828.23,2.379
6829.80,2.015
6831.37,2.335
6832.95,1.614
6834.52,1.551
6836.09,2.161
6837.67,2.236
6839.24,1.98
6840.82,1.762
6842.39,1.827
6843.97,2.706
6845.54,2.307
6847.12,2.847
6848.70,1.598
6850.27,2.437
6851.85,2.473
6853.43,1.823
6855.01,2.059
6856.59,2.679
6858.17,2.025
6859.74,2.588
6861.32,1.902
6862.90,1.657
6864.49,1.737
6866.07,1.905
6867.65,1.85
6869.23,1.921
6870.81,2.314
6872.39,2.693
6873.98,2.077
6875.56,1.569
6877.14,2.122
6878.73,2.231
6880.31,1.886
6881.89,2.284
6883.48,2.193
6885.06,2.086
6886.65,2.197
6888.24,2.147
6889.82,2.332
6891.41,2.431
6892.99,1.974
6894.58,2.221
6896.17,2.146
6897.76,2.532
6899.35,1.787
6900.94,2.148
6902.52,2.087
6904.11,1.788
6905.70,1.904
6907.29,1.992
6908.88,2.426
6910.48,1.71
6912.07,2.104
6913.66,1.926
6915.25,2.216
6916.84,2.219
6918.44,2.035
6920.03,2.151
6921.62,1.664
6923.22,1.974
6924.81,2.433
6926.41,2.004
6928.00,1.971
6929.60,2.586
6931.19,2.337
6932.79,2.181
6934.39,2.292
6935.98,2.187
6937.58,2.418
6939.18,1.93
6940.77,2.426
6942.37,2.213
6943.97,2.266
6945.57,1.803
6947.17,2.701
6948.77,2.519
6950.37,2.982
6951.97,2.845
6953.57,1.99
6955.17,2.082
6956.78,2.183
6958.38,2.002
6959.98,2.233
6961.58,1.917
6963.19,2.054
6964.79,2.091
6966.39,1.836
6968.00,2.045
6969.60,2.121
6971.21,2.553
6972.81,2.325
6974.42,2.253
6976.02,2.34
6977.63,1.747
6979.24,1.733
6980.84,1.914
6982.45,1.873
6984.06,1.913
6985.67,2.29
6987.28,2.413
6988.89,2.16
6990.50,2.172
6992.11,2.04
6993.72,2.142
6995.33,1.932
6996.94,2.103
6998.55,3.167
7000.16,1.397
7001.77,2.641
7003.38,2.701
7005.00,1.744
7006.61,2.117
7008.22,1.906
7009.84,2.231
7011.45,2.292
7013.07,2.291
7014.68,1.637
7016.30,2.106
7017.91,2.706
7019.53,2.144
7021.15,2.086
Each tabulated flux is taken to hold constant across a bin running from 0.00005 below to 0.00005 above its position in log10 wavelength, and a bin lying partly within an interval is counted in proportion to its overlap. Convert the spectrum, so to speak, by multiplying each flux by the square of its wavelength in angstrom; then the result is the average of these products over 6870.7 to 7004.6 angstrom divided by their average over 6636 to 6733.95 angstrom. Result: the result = 0.92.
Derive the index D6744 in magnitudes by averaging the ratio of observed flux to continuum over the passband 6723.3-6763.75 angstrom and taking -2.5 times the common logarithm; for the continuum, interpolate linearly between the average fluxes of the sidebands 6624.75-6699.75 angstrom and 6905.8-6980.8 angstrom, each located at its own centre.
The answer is -0.20 mag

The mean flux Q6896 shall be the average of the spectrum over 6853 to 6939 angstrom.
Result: 2.11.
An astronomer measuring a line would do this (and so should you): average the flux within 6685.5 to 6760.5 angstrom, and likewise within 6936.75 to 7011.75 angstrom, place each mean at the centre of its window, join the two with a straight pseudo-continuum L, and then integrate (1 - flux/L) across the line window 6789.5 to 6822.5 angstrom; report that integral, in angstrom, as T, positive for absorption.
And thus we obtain 6.0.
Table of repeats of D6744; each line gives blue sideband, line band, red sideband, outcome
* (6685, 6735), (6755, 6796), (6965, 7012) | 0.34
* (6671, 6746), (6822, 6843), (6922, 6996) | 0.23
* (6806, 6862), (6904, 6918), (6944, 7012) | 0.06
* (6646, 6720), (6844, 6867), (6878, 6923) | 0.00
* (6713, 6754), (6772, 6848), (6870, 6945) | 0.29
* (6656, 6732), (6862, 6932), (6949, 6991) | 0.09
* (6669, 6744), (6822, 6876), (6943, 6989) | 0.16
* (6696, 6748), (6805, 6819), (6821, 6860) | 0.09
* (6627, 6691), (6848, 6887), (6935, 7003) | 0.04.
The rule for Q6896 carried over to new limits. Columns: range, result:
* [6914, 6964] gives 2.22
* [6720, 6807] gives 2.28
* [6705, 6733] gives 3.42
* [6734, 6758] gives 2.15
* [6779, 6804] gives 2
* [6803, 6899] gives 2.11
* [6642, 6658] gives 2.07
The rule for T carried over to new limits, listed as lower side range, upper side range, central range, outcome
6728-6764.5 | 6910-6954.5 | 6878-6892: 0.64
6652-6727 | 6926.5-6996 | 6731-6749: -1.62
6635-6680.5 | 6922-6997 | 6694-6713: 0.88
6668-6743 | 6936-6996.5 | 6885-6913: 2.37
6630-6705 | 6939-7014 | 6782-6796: 0.41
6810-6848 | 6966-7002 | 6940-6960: -1.97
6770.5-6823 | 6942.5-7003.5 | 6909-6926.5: 0.66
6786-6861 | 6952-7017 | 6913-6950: -1.60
